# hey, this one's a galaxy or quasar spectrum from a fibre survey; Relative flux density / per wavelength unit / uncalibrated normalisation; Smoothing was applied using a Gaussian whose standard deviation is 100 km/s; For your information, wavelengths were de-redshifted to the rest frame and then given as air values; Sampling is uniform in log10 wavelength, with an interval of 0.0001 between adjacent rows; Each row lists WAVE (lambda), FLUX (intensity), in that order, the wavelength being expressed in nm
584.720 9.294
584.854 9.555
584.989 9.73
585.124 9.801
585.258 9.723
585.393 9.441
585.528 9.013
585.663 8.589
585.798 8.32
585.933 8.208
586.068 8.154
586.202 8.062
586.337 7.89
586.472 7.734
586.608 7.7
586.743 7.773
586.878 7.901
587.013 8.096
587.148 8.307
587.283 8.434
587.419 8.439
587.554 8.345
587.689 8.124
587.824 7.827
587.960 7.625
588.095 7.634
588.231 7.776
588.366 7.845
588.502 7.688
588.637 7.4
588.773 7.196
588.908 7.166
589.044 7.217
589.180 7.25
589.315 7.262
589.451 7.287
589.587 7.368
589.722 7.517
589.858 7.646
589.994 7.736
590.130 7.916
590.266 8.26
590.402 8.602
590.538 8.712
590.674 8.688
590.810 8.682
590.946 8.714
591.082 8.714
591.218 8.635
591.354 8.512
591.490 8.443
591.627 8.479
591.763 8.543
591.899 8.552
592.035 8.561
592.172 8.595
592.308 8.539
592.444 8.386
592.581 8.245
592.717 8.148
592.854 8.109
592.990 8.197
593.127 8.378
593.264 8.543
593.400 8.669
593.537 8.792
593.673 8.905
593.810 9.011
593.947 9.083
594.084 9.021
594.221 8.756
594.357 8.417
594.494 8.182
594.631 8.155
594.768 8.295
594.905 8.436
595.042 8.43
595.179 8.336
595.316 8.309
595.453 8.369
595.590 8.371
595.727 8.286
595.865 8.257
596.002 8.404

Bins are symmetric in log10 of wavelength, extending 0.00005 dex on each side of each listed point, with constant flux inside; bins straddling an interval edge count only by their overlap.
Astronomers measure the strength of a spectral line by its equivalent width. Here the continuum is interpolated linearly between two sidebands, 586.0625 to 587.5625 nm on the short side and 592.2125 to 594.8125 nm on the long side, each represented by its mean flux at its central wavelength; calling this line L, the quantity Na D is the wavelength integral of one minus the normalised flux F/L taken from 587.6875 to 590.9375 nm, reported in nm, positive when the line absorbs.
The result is 0.18 nm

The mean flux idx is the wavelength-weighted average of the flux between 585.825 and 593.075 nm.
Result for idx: 8.06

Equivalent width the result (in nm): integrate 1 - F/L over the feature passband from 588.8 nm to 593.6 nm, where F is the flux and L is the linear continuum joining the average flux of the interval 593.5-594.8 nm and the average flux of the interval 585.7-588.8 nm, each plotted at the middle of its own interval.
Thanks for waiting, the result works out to 0.099 nm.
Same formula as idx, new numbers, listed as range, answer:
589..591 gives 7.93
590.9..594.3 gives 8.58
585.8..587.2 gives 8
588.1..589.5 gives 7.42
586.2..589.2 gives 7.8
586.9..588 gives 8.15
